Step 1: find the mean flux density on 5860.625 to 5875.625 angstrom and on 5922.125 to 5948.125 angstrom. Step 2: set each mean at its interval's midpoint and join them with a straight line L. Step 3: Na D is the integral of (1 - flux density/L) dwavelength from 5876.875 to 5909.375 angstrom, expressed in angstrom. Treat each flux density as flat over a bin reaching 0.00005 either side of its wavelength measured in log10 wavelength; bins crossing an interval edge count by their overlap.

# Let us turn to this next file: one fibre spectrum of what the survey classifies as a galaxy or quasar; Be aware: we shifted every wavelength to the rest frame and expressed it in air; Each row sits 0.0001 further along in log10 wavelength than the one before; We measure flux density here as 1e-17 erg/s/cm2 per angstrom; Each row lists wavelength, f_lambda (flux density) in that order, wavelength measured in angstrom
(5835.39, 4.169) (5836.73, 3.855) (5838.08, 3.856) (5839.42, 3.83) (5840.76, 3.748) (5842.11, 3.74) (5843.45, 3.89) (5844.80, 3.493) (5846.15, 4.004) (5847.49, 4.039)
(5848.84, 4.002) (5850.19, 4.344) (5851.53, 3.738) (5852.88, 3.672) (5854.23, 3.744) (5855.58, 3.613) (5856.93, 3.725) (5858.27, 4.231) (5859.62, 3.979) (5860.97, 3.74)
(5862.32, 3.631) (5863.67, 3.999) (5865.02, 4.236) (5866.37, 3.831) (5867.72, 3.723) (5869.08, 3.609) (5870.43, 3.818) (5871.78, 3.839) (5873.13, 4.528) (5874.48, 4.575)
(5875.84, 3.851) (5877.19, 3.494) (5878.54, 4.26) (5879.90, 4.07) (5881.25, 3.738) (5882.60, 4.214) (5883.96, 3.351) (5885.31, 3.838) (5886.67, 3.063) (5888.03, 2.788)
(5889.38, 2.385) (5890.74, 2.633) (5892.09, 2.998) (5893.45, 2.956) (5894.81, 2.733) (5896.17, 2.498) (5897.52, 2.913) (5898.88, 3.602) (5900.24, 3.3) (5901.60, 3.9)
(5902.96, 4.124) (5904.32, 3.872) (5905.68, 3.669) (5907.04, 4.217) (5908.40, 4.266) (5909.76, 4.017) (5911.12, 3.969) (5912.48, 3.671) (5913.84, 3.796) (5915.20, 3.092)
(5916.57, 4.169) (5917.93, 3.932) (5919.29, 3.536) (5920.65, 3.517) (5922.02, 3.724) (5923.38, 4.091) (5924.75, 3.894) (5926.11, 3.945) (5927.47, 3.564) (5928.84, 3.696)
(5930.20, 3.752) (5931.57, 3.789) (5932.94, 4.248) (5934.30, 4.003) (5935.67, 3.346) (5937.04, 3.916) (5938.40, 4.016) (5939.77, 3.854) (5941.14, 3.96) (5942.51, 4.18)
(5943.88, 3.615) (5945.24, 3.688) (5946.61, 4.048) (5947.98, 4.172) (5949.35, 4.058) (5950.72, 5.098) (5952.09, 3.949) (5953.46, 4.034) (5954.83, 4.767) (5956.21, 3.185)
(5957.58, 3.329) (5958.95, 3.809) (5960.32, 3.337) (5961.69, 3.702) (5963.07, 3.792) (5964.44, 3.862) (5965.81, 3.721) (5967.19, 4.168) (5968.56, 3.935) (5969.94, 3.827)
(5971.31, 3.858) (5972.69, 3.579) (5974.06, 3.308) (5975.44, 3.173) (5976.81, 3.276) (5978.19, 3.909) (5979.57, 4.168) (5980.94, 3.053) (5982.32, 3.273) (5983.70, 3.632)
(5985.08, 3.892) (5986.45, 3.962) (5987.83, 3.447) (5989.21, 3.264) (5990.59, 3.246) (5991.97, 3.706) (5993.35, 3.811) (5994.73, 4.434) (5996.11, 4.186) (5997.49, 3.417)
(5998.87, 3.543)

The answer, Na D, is 3.9 angstrom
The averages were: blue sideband 3.96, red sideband 3.87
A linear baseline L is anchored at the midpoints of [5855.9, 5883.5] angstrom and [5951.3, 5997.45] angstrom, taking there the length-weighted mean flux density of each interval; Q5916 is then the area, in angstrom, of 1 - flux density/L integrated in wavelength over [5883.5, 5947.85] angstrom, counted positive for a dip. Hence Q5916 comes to 3.6 angstrom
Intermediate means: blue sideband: 3.95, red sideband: 3.71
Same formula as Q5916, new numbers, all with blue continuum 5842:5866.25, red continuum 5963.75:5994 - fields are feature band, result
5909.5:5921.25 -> 0.1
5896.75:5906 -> 0.4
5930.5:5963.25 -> -1.9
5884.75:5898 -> 3.3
